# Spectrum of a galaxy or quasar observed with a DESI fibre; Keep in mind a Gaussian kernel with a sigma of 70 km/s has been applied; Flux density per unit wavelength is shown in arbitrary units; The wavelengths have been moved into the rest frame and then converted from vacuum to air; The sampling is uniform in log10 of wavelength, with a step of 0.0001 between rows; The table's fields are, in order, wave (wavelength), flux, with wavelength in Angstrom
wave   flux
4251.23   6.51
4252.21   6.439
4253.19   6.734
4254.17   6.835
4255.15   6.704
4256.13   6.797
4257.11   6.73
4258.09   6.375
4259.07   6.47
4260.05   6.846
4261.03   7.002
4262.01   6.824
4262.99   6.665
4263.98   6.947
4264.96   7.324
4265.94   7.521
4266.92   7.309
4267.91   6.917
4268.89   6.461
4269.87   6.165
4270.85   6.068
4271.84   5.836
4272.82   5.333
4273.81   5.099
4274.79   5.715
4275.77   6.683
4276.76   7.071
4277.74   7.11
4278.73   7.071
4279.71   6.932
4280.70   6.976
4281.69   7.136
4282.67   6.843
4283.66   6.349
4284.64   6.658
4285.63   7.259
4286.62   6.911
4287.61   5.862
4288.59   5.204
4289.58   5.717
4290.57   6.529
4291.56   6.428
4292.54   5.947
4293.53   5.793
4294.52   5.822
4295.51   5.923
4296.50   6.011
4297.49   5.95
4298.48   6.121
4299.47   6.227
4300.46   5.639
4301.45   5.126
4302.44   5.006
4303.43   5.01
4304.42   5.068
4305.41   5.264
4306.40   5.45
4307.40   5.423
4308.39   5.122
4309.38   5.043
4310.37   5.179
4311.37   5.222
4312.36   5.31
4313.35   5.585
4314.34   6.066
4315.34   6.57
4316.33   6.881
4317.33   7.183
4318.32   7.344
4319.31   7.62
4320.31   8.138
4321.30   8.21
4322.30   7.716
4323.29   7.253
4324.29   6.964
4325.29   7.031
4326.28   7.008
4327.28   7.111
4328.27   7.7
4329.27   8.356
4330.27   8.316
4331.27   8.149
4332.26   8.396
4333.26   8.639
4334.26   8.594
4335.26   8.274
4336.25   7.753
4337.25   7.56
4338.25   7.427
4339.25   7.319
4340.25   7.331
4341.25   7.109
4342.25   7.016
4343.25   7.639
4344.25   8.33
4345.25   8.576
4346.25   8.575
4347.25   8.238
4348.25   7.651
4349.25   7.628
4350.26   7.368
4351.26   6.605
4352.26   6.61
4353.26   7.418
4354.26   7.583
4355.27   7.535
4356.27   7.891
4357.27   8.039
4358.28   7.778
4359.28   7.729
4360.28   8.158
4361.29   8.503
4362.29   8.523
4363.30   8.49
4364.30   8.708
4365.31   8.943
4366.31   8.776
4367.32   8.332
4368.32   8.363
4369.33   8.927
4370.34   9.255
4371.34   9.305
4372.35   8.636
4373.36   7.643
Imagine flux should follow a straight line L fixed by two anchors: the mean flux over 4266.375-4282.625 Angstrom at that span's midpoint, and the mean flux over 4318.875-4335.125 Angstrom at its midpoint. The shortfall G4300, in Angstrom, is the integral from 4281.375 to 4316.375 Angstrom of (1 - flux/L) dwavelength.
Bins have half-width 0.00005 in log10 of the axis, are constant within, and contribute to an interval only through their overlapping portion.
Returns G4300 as 6.1 Angstrom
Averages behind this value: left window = 6.51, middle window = 5.86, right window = 7.83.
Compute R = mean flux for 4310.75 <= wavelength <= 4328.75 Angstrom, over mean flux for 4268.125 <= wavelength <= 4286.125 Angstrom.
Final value 1.1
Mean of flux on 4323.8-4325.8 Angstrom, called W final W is 7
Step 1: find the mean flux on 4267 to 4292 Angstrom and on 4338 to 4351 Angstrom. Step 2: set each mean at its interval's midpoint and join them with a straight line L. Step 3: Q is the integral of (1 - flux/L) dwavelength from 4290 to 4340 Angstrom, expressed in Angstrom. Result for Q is 3.5 Angstrom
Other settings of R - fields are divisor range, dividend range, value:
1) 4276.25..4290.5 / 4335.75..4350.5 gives 1.16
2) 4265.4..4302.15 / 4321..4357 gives 1.22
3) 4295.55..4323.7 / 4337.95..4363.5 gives 1.27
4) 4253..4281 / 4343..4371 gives 1.22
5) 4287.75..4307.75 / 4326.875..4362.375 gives 1.37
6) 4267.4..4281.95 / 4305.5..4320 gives 0.93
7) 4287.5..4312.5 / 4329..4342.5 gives 1.41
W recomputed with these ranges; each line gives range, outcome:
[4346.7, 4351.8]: 7.5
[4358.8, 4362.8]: 8.22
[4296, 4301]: 5.98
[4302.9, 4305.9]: 5.12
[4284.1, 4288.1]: 6.67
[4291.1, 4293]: 6.21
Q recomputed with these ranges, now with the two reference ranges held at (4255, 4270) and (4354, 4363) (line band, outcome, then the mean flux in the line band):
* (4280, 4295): 1.6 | 6.37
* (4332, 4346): -0.2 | 7.86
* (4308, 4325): 2.1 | 6.57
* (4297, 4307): 2.5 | 5.48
